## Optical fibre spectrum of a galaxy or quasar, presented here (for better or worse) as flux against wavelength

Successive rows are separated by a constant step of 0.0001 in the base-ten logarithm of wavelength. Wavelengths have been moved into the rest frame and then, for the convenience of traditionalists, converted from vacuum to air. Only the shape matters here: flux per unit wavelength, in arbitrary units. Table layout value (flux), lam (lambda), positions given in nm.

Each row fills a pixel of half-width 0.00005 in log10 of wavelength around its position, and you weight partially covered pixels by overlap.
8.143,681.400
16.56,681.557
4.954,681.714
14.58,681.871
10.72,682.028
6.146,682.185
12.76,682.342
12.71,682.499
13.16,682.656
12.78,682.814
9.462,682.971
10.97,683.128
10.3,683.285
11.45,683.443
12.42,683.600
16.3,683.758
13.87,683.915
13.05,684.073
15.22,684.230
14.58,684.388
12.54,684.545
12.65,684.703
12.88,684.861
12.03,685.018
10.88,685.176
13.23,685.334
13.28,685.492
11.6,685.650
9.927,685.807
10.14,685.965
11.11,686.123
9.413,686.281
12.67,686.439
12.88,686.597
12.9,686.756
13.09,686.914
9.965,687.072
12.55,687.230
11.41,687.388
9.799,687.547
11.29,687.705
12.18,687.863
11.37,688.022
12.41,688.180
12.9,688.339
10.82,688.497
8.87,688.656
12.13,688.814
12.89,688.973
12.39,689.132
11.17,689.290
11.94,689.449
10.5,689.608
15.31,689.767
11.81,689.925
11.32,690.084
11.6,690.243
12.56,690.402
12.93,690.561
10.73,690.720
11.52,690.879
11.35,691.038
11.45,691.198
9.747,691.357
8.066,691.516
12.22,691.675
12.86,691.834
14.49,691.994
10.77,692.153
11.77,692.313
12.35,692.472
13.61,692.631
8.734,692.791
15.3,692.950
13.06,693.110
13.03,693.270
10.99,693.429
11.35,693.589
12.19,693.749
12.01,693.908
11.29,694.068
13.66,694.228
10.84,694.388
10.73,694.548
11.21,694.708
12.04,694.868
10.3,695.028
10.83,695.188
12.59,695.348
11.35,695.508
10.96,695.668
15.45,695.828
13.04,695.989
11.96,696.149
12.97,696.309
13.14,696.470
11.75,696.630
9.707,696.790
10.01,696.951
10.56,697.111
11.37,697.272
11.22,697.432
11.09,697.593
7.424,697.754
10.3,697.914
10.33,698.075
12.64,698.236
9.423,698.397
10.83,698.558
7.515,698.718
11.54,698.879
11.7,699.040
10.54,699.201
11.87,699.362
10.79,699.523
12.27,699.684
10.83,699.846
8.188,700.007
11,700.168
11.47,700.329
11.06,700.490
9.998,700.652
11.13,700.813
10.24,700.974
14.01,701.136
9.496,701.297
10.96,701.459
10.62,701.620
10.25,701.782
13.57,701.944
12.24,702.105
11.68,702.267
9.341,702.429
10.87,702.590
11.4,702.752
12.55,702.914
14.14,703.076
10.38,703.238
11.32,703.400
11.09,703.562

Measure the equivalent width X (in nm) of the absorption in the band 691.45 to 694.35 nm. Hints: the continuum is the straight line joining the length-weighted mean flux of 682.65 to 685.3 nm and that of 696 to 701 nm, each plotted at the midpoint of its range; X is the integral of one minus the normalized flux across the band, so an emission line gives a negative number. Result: -0.15 nm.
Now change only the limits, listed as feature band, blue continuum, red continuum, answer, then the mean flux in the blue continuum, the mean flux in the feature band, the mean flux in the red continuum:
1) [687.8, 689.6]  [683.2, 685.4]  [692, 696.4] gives 0.12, 12.9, 11.7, 12.1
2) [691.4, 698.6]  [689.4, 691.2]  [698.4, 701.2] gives -0.13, 11.9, 11.6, 10.8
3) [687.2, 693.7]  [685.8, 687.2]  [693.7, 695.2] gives -0.17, 11.5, 11.8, 11.5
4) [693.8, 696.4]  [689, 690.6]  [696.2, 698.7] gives -0.18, 12.2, 12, 10.8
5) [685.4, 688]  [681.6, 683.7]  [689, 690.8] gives 0.03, 11.1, 11.5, 12.1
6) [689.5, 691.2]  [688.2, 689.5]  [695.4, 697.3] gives -0.03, 11.7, 11.9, 11.9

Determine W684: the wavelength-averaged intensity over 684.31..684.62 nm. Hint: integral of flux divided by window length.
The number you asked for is 13.6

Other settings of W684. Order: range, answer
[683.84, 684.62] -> 13.9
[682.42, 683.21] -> 11.8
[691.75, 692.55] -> 12.4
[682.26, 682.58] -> 12.7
